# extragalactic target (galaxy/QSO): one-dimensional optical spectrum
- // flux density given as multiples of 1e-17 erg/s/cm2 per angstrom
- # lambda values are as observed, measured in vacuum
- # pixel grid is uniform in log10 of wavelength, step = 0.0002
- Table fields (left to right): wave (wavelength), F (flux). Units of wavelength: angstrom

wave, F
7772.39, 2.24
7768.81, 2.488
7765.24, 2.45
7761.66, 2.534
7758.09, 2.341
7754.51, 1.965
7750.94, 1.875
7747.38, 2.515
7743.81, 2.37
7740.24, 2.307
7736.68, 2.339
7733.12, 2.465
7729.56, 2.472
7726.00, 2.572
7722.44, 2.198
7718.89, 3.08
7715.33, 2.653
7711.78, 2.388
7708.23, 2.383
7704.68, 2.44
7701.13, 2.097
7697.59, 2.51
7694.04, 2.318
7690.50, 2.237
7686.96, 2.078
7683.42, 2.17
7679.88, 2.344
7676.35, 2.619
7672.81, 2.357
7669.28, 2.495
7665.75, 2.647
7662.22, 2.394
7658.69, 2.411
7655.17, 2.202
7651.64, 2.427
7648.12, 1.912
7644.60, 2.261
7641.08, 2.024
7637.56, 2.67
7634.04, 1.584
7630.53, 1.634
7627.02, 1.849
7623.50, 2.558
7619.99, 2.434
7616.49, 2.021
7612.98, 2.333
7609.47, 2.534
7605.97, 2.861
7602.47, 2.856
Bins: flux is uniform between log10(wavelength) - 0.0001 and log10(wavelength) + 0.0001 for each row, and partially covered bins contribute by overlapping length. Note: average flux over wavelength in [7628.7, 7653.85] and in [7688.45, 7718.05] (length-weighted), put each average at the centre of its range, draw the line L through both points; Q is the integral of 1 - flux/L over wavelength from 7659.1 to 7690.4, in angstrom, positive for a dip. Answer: -1.9 angstrom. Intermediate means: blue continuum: 2.07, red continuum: 2.4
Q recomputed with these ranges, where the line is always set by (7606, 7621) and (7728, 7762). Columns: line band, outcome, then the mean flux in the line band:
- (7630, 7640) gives 1.5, 2.01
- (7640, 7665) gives 1.1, 2.26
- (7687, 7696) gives 0.4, 2.24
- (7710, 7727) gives -1.9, 2.58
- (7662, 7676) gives -0.9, 2.5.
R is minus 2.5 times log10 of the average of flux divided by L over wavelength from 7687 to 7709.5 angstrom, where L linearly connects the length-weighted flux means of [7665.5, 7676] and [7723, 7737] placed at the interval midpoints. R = 0.07 mag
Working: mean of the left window 2.49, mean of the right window 2.45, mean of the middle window 2.31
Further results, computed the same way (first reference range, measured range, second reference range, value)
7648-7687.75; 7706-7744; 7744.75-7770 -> -0.07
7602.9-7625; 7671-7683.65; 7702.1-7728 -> 0.05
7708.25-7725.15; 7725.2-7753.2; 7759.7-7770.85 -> 0.08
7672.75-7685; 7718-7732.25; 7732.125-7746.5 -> -0.07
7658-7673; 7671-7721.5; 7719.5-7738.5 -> 0.03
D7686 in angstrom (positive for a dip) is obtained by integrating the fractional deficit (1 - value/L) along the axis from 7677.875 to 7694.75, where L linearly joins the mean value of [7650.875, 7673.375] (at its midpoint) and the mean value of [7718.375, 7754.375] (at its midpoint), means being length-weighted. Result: 1.2 angstrom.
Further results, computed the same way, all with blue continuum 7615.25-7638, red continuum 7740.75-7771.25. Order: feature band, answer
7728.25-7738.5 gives -0.7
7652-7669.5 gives -2.3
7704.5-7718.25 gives -1.8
